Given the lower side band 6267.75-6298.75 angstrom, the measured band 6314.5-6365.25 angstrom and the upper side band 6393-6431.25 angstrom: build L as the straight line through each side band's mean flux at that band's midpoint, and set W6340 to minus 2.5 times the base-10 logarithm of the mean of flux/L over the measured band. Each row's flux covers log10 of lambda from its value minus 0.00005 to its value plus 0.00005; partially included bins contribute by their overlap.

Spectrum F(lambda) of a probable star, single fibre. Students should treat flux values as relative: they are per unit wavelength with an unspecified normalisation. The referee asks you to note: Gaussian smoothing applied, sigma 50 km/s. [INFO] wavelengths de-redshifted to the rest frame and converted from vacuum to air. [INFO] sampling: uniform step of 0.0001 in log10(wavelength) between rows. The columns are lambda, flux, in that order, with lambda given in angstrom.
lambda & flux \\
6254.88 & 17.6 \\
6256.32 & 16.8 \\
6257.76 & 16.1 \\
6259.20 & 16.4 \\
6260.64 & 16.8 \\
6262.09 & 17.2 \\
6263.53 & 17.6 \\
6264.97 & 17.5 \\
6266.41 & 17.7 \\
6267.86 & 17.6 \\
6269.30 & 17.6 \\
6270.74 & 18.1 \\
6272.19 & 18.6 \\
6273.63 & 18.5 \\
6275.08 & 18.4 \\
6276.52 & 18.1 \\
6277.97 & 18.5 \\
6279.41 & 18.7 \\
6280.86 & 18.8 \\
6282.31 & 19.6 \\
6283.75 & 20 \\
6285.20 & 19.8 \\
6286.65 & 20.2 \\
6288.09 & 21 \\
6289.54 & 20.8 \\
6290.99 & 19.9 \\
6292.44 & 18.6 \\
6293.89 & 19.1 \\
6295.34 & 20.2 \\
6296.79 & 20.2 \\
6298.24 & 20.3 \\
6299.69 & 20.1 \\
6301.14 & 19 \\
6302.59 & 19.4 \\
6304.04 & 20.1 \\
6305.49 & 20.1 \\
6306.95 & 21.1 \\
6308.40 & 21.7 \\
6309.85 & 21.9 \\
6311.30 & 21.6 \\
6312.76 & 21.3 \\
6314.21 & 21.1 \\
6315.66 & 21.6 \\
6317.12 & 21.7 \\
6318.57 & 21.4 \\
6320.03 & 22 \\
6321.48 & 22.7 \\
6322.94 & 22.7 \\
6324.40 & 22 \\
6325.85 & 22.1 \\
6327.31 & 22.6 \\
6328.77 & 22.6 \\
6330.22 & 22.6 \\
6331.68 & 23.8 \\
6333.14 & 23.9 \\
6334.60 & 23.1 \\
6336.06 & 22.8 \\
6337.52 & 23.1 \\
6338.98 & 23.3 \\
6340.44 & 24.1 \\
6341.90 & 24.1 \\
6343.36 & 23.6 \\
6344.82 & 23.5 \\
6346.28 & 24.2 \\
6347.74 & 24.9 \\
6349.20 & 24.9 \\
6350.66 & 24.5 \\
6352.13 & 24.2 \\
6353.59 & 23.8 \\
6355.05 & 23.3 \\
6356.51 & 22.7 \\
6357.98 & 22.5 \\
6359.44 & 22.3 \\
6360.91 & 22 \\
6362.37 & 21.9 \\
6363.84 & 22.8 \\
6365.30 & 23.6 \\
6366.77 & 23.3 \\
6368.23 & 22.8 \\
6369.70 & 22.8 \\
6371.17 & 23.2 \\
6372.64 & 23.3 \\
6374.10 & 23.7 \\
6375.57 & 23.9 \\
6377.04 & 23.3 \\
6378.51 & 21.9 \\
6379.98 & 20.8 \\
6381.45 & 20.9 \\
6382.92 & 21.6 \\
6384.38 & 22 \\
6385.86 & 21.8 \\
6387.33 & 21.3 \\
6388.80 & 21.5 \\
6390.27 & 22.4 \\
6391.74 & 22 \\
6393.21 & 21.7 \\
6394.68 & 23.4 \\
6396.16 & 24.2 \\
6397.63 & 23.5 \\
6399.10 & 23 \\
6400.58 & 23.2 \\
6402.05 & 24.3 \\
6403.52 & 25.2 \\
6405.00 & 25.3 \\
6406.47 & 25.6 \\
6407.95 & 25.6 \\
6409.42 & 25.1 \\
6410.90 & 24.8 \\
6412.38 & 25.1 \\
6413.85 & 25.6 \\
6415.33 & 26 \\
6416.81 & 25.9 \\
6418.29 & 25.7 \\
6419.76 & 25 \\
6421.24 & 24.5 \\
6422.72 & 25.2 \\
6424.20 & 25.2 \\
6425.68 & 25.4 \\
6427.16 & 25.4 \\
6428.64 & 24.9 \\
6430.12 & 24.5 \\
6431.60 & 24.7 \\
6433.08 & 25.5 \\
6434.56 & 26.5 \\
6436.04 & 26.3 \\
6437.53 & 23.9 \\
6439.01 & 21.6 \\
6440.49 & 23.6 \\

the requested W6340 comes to -0.07 mag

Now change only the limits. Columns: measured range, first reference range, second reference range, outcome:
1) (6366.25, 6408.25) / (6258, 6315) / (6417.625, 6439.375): 0.02 mag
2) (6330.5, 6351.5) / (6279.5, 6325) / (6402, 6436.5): -0.08 mag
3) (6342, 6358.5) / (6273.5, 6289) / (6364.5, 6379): -0.08 mag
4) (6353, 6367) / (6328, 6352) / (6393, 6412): 0.05 mag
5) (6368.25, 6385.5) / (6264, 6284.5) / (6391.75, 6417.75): 0.03 mag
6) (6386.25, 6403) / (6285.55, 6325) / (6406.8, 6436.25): 0.07 mag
